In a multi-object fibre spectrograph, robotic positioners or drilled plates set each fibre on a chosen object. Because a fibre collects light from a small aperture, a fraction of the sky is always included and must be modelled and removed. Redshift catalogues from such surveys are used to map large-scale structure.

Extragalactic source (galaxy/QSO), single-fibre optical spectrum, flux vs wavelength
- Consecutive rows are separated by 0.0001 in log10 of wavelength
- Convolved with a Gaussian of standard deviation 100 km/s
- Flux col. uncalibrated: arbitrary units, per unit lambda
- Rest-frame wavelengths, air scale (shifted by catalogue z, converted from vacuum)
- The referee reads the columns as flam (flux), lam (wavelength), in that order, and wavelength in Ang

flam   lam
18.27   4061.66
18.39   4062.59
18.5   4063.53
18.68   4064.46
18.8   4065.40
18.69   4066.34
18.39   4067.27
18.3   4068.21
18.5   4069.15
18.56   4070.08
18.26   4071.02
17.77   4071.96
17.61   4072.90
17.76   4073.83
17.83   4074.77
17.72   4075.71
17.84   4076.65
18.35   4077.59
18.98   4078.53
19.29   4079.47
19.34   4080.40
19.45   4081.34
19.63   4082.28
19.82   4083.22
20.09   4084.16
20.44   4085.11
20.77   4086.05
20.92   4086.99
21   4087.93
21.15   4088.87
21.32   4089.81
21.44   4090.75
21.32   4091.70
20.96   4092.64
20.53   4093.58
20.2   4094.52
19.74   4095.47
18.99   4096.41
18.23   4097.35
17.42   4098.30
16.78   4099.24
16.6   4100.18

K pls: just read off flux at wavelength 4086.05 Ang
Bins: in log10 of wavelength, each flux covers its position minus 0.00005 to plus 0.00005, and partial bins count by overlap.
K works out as 20.77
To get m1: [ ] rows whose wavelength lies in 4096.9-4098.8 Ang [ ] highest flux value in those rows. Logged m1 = 18.23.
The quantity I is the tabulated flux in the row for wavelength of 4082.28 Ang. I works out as 19.63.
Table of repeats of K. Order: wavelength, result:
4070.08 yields 18.56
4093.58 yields 20.53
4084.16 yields 20.09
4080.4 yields 19.34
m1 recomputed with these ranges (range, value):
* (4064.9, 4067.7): 18.8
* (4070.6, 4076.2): 18.26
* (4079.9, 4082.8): 19.63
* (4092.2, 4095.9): 20.96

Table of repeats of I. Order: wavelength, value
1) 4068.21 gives 18.3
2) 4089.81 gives 21.32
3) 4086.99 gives 20.92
